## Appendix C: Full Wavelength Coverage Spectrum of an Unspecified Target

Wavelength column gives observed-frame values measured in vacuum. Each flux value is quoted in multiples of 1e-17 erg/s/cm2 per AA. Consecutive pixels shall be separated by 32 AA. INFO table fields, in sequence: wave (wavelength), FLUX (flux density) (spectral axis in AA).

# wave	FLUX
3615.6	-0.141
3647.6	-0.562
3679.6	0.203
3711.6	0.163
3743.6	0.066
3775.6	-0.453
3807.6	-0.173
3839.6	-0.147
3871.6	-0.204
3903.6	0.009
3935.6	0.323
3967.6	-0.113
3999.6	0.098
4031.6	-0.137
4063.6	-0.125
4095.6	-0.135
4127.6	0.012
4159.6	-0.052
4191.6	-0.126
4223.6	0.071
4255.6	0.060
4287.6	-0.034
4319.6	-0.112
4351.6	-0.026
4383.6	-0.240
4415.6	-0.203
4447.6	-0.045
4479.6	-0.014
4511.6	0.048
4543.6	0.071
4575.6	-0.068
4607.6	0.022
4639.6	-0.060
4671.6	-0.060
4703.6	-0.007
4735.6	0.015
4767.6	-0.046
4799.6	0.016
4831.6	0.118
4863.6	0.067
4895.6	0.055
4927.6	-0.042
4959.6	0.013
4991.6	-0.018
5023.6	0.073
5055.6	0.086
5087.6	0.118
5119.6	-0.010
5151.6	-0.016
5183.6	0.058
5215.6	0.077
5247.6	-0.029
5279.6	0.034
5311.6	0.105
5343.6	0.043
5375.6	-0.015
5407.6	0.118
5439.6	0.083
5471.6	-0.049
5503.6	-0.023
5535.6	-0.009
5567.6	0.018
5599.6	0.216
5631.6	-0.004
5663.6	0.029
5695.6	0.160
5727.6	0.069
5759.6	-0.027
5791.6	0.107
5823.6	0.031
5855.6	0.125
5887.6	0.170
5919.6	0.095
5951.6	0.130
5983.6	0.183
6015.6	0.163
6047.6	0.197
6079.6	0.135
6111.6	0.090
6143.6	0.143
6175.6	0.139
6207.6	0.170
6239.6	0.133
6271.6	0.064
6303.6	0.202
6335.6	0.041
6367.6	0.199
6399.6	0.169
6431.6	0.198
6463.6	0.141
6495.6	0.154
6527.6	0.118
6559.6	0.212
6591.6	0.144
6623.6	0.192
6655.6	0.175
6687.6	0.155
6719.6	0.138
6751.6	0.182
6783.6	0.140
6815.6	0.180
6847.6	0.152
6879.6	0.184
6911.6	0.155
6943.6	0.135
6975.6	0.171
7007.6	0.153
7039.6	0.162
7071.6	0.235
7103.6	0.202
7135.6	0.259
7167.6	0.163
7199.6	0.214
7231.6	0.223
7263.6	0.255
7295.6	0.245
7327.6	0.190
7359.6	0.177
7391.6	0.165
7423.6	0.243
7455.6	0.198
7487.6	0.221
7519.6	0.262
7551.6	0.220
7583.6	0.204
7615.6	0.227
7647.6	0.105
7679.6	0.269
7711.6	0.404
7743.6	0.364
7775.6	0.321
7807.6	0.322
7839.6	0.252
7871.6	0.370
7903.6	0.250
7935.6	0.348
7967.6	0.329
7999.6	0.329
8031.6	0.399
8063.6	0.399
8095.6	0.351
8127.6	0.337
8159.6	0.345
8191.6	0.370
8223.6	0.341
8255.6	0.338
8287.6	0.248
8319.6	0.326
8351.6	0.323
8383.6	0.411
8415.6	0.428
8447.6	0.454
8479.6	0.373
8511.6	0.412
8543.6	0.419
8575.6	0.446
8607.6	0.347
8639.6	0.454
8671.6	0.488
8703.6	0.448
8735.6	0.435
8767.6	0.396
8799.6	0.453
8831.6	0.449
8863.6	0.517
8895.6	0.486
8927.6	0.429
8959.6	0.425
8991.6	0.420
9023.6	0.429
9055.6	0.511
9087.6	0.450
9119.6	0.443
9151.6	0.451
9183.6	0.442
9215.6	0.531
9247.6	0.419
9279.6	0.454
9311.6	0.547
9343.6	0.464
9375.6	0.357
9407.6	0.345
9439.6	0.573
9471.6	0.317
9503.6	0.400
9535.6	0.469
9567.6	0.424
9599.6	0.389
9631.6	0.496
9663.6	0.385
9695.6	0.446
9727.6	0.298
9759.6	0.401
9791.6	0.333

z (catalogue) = 0.93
